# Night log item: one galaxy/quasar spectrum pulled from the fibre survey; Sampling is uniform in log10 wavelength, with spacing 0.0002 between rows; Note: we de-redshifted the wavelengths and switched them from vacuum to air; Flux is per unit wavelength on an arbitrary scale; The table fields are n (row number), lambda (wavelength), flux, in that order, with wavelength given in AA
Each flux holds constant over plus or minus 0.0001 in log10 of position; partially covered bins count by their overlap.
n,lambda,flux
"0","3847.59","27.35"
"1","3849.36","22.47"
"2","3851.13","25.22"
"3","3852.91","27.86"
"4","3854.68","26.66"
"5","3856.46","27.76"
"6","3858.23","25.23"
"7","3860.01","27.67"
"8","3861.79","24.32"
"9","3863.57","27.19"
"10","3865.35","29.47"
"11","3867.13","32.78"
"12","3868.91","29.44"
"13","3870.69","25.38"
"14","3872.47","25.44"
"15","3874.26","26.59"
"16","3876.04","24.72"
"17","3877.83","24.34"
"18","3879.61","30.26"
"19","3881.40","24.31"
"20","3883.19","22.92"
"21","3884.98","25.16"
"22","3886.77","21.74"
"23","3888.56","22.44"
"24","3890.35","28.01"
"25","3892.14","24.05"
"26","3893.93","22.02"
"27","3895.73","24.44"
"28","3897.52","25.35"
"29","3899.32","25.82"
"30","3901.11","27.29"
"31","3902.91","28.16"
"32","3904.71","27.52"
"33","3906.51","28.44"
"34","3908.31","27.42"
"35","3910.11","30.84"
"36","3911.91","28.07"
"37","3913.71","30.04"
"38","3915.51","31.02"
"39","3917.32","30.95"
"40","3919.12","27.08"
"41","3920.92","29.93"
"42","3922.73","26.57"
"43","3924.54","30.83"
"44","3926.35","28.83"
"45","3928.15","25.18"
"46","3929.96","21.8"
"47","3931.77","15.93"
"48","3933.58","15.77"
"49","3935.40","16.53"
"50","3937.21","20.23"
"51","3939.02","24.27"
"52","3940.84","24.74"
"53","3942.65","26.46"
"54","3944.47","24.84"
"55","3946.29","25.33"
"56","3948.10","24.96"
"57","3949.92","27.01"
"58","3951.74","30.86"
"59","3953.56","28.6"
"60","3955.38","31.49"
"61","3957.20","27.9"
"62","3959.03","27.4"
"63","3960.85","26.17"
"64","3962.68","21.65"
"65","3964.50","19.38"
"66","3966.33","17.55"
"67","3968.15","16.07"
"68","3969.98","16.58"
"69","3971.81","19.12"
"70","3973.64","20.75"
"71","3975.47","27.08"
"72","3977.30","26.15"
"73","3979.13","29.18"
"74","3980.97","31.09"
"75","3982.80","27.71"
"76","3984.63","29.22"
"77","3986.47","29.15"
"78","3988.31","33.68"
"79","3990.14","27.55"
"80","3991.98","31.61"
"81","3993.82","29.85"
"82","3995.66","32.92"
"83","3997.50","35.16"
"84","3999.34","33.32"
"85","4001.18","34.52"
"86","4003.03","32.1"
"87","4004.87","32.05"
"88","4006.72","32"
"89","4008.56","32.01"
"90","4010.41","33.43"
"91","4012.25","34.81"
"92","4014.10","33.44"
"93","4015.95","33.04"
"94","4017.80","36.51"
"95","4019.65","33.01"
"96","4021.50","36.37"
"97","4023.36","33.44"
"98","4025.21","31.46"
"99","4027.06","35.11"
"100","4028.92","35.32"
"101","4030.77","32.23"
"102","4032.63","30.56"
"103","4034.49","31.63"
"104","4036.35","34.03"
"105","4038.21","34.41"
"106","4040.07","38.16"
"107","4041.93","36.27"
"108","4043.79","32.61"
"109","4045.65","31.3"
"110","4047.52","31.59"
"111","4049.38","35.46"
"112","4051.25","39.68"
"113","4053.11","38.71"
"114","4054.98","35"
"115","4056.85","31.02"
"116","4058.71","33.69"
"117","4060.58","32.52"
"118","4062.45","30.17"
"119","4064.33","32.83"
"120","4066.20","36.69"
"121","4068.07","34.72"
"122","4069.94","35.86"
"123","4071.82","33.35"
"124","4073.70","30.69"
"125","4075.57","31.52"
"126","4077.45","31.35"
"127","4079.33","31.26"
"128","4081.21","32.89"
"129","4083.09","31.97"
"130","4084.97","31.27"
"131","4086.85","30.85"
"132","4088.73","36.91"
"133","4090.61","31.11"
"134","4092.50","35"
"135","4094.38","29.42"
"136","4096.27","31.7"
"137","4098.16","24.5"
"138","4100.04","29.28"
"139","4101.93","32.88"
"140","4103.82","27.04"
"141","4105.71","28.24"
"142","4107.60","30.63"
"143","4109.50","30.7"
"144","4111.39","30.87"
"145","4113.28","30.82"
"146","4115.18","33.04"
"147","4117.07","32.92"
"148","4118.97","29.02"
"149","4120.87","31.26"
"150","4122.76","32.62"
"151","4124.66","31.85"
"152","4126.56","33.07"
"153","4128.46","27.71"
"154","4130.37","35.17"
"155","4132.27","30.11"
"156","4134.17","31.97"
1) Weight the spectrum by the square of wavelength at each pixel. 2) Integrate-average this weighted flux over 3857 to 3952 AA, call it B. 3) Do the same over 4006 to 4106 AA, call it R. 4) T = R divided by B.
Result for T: 1.4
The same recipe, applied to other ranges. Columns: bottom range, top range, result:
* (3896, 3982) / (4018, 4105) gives 1.38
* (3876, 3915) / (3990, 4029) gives 1.35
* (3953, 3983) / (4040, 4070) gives 1.48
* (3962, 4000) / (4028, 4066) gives 1.33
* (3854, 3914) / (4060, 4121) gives 1.32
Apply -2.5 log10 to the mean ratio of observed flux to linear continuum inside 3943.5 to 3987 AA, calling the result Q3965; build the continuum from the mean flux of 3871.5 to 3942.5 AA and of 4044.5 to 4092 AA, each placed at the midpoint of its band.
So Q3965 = 0.13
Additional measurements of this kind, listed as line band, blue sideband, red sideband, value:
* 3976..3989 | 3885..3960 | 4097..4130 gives -0.07 mag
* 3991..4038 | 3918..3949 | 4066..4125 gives -0.19 mag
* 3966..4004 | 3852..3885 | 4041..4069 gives 0.13 mag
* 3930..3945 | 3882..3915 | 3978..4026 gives 0.33 mag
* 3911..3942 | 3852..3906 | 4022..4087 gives 0.12 mag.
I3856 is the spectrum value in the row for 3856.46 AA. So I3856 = 27.76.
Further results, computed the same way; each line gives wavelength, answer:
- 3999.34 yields 33.32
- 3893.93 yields 22.02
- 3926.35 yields 28.83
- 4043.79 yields 32.61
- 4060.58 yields 32.52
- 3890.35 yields 28.01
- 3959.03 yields 27.4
